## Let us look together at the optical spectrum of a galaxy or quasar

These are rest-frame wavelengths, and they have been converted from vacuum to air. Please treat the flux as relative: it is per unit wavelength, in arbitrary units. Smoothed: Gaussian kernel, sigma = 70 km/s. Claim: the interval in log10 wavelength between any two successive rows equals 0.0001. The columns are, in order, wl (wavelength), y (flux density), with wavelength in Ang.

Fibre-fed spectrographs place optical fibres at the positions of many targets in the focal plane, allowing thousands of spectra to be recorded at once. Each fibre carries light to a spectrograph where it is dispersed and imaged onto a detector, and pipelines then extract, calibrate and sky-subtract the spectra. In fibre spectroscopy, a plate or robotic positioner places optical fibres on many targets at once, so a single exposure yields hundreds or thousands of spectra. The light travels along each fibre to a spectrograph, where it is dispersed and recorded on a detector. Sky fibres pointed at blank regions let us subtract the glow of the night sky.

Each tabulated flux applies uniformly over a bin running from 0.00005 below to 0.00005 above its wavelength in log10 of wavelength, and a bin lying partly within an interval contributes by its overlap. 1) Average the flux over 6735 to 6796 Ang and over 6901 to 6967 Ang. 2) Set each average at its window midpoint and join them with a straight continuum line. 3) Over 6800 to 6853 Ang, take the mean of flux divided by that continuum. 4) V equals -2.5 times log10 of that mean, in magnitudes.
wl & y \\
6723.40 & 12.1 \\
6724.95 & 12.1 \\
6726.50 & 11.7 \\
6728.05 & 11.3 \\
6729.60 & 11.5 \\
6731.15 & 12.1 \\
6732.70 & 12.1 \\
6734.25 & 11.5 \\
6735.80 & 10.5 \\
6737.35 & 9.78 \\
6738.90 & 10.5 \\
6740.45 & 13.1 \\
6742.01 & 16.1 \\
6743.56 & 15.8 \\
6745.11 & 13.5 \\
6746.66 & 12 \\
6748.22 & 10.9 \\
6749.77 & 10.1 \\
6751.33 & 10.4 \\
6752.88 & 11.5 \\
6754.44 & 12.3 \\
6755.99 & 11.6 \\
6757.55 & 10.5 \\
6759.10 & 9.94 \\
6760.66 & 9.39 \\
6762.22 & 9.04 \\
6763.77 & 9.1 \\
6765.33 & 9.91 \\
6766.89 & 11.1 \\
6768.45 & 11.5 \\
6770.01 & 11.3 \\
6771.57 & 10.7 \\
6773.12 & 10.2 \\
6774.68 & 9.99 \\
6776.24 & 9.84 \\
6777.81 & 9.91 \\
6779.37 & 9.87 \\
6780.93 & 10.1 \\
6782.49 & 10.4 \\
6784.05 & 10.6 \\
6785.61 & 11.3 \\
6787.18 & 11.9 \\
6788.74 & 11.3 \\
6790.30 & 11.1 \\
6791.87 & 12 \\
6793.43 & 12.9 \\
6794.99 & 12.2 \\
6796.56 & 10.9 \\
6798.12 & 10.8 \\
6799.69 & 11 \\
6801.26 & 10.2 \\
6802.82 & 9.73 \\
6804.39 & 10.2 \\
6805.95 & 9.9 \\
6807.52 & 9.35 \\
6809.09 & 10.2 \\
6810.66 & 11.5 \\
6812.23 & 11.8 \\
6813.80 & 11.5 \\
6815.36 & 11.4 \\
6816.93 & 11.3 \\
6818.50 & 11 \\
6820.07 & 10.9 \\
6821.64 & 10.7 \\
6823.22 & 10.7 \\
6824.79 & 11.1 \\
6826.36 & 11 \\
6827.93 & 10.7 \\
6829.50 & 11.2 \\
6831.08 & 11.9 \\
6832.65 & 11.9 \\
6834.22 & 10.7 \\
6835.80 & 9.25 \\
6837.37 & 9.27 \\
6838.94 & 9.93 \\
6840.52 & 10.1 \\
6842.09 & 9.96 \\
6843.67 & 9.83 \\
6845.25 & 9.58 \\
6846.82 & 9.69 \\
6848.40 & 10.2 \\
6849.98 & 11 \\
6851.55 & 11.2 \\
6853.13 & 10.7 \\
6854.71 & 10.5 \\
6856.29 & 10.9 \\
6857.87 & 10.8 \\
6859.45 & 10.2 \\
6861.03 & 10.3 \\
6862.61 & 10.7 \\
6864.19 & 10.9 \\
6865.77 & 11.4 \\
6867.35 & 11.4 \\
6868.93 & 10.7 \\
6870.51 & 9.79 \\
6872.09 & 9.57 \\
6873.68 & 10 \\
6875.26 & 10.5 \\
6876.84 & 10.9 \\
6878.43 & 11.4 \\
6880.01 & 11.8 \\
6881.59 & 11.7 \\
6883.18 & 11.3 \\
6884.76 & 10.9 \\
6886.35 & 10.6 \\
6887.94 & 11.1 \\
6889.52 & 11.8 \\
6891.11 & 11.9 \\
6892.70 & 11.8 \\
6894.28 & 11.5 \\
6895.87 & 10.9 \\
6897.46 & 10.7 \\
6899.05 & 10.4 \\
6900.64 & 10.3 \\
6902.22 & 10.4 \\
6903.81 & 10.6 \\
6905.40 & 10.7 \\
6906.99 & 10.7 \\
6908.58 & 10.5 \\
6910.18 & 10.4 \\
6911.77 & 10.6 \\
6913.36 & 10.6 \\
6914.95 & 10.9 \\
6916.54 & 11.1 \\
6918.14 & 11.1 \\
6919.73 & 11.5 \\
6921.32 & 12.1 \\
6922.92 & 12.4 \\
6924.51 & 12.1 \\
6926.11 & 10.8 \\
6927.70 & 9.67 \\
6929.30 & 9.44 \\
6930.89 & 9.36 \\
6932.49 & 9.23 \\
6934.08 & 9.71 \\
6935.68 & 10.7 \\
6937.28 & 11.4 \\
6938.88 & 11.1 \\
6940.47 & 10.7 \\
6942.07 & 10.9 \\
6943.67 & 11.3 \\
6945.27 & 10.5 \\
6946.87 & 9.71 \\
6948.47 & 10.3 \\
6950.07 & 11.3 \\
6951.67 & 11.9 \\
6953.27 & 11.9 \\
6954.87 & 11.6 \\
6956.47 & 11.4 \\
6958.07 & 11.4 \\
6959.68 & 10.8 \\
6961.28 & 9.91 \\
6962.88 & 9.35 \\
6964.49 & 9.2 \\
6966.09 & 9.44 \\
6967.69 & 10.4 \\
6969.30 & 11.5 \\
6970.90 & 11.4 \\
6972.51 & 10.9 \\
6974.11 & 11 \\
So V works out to 0.040 mag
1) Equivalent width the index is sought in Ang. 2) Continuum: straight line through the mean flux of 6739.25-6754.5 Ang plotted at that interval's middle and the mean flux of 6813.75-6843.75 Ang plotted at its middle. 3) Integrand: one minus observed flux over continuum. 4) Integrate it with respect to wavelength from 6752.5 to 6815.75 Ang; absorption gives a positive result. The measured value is 5.2 Ang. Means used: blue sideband 12.5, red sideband 10.7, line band 10.7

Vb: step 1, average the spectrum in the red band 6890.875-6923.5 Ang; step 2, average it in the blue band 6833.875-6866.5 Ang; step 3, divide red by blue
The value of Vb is 1.1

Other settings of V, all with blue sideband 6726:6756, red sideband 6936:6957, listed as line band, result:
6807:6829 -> 0.06 mag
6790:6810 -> 0.09 mag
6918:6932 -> 0.03 mag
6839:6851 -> 0.14 mag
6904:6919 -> 0.05 mag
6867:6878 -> 0.10 mag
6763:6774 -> 0.12 mag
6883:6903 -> 0.02 mag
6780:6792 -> 0.07 mag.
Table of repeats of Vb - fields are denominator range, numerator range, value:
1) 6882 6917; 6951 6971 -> 0.99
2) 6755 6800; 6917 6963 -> 1.01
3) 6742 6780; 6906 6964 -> 0.98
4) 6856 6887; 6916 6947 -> 1.00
